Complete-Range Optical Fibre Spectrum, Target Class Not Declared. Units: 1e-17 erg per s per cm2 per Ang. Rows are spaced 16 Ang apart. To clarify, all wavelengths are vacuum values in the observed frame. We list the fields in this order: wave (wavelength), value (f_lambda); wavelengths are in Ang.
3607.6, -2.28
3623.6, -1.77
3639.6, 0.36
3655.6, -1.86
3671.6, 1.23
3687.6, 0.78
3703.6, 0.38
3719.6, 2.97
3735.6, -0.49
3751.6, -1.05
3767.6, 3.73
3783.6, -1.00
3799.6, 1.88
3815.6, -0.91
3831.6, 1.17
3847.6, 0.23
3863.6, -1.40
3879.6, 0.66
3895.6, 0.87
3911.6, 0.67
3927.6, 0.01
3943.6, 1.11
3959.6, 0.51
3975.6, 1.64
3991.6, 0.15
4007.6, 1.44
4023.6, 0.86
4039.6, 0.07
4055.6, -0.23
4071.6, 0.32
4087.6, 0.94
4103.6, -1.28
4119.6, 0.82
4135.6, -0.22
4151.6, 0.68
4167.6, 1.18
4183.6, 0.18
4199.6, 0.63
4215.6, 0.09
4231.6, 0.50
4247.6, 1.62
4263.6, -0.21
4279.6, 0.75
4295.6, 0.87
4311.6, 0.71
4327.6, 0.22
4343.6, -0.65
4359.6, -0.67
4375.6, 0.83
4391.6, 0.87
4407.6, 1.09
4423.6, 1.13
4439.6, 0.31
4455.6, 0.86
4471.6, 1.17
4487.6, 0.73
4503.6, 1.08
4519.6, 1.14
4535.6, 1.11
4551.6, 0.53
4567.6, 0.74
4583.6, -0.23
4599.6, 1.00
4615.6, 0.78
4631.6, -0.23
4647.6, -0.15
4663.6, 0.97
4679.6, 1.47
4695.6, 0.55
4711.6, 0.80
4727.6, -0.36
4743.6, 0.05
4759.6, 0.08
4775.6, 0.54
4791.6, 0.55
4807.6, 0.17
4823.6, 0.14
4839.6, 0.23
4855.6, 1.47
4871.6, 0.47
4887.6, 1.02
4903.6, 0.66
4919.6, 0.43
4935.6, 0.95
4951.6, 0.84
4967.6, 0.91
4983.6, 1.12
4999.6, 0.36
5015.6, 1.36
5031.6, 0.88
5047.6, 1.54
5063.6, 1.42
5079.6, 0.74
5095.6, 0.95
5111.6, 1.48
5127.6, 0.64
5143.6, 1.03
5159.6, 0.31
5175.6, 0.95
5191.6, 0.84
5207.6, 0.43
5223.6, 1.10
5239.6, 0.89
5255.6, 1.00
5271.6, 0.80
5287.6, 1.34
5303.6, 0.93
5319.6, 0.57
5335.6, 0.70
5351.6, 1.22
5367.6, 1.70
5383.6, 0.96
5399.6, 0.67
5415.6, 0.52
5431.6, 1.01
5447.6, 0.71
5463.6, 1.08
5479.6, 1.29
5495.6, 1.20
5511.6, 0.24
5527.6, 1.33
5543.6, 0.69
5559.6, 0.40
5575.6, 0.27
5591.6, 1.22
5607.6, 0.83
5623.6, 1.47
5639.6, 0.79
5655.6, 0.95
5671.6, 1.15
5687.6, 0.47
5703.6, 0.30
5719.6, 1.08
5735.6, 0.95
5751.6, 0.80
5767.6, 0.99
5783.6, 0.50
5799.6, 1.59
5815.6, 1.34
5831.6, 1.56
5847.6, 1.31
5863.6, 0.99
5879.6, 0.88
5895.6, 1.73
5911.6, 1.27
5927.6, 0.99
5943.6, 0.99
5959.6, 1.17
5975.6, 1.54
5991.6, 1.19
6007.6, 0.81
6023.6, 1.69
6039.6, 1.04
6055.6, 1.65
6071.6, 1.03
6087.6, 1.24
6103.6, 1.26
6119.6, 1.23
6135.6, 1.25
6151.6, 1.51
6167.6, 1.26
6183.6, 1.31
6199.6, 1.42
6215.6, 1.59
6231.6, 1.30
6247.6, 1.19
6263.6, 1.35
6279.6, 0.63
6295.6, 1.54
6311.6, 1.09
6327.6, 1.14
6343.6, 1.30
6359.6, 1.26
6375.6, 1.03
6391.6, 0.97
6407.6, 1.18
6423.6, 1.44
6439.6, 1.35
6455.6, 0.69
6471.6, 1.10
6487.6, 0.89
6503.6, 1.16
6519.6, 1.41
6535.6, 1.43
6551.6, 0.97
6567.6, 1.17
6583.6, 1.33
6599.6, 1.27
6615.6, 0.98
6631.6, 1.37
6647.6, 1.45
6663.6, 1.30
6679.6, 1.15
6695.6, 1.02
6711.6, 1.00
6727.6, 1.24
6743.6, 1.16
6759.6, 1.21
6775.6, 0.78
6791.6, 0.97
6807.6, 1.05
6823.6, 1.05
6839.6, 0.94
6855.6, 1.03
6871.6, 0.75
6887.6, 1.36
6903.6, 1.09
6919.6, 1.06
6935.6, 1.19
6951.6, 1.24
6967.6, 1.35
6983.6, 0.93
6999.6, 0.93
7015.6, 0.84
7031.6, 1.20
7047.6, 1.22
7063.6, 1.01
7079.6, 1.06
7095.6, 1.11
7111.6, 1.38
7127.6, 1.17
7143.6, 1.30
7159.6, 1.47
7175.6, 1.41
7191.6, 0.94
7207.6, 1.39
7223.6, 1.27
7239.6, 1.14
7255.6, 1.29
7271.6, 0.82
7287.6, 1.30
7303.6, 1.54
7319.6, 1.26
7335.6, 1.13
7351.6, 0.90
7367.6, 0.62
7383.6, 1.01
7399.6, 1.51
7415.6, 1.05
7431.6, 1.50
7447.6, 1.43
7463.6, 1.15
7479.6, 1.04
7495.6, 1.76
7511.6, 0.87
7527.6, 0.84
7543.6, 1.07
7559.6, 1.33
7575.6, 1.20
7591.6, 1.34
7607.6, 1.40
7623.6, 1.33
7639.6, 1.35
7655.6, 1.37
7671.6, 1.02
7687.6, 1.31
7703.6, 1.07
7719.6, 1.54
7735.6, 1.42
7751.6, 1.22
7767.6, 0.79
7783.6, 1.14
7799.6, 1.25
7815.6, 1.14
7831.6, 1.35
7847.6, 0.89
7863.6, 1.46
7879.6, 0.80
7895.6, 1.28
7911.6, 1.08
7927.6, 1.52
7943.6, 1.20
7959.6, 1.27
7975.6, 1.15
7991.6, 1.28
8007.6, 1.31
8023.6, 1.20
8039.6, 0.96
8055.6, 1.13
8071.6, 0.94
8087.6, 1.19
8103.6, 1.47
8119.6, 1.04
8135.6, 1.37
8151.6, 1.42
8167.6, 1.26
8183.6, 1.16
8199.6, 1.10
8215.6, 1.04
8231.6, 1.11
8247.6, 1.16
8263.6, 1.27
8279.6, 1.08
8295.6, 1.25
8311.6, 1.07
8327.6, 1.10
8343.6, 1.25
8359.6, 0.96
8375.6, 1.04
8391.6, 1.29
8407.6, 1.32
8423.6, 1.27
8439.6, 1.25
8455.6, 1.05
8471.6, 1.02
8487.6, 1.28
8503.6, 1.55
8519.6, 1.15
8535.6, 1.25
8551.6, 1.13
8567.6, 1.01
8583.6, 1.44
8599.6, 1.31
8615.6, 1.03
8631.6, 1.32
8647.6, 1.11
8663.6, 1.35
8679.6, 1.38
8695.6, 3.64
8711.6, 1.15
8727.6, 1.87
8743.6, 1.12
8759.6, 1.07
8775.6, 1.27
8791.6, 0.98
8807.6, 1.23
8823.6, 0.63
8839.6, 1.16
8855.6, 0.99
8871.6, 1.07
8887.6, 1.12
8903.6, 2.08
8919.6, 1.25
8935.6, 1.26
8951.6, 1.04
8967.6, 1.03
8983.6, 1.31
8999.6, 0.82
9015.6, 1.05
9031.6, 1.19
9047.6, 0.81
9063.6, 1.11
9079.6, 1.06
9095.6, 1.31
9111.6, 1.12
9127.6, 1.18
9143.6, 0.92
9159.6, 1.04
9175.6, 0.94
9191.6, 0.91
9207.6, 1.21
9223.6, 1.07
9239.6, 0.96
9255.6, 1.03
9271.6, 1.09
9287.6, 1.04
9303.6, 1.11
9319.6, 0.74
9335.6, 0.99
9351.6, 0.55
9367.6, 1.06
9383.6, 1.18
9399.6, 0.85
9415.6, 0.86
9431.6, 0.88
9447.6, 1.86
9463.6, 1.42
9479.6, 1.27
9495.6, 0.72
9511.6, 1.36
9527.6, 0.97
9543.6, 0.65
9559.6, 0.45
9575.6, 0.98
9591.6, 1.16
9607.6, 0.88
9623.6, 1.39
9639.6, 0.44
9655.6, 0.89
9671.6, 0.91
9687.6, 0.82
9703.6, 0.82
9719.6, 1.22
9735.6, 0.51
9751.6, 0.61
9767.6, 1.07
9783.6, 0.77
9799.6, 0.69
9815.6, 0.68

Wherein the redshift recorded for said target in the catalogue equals 0.32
